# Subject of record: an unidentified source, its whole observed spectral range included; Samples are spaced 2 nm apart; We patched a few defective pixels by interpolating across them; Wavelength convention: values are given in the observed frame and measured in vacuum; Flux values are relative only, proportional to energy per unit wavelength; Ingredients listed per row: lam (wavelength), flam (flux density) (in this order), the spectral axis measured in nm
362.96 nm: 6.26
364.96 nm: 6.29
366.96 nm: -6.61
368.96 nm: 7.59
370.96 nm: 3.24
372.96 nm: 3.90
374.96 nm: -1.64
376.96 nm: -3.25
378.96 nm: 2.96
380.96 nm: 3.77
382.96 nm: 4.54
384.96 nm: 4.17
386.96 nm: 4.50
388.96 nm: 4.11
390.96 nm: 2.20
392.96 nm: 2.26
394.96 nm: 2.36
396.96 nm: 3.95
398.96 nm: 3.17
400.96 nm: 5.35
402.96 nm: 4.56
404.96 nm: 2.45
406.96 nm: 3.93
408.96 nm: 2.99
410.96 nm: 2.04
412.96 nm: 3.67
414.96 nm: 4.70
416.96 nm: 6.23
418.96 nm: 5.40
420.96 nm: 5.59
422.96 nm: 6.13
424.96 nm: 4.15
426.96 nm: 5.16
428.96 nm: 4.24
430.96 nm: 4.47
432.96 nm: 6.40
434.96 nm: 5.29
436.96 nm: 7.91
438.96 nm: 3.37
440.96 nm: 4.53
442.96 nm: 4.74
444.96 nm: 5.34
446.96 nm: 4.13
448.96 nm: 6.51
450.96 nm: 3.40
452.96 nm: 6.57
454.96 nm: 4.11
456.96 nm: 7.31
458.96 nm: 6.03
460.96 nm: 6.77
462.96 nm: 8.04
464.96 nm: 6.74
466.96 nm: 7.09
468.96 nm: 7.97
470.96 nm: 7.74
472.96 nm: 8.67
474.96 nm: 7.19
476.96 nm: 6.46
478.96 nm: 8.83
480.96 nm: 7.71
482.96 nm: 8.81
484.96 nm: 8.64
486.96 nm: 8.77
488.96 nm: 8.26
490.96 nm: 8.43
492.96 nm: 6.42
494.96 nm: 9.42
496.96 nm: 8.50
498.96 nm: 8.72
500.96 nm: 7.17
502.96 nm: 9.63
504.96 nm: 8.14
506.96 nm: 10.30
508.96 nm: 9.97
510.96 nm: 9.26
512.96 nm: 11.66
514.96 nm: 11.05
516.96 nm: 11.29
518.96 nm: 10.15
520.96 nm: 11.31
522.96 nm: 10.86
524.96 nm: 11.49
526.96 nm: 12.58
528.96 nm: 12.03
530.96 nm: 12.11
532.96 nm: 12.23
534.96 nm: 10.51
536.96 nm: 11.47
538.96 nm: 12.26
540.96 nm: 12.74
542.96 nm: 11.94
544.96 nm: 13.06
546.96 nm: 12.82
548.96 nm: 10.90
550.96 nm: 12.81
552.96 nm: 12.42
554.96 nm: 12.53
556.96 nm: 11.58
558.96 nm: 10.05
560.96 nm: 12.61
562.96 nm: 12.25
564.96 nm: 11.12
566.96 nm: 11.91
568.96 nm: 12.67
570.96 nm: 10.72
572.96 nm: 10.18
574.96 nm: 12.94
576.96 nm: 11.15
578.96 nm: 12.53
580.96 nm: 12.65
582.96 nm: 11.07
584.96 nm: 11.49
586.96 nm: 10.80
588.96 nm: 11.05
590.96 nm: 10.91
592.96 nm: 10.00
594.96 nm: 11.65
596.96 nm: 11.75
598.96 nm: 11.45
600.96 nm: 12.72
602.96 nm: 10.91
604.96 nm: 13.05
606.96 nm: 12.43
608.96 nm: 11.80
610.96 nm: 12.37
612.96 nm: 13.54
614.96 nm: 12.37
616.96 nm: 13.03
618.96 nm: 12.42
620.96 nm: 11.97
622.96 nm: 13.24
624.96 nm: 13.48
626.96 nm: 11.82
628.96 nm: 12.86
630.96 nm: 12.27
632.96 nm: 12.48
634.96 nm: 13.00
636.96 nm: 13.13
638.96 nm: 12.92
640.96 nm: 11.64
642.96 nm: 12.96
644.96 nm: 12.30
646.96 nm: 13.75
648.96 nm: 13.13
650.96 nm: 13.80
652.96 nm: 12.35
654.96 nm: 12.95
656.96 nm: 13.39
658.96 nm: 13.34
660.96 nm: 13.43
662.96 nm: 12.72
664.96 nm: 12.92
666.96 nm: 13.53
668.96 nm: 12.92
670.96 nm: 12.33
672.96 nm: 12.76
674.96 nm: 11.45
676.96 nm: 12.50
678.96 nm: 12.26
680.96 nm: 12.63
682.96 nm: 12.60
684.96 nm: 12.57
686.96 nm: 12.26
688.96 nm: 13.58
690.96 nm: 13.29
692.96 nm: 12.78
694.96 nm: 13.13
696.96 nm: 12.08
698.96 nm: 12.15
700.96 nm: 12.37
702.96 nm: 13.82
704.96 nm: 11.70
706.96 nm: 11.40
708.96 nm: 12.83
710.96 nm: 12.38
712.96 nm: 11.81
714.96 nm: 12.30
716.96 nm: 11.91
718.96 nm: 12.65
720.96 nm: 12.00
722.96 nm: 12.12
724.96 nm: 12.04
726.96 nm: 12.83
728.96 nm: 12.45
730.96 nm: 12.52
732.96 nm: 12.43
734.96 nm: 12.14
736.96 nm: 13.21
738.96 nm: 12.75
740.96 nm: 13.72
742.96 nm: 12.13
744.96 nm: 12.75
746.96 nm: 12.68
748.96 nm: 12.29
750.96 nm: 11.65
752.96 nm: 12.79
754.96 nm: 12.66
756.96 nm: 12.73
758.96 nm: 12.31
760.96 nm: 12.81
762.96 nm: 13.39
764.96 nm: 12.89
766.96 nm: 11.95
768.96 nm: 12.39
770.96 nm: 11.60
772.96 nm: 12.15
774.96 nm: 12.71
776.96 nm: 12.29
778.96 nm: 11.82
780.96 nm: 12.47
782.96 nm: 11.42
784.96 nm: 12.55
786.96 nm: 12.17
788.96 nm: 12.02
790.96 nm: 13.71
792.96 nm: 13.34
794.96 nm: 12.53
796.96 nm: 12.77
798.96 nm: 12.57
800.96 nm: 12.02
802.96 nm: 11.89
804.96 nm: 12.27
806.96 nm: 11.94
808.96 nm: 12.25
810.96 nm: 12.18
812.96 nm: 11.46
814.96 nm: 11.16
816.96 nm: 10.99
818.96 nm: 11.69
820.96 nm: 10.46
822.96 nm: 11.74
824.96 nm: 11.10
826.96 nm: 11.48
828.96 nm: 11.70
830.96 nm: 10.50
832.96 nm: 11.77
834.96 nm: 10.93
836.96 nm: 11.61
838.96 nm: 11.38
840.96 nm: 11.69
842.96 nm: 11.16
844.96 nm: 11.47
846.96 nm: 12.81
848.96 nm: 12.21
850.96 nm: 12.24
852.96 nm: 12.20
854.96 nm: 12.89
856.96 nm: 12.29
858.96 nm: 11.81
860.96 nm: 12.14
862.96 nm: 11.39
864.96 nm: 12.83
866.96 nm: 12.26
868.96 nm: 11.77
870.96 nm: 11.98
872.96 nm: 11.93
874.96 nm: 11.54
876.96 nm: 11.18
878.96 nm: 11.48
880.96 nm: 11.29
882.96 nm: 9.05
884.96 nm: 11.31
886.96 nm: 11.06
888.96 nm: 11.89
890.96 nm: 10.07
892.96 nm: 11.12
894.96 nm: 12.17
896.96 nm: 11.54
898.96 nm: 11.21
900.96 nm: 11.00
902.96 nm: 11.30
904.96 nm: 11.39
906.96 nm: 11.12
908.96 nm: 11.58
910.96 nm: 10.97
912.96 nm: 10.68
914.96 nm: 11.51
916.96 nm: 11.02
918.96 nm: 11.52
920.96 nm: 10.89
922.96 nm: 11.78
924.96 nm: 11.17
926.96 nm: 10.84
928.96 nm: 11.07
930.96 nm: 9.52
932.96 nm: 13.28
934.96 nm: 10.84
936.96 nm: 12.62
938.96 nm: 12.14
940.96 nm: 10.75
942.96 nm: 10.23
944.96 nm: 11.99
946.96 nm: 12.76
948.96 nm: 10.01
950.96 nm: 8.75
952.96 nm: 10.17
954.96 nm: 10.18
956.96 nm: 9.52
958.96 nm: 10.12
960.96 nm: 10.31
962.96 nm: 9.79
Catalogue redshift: 0.14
